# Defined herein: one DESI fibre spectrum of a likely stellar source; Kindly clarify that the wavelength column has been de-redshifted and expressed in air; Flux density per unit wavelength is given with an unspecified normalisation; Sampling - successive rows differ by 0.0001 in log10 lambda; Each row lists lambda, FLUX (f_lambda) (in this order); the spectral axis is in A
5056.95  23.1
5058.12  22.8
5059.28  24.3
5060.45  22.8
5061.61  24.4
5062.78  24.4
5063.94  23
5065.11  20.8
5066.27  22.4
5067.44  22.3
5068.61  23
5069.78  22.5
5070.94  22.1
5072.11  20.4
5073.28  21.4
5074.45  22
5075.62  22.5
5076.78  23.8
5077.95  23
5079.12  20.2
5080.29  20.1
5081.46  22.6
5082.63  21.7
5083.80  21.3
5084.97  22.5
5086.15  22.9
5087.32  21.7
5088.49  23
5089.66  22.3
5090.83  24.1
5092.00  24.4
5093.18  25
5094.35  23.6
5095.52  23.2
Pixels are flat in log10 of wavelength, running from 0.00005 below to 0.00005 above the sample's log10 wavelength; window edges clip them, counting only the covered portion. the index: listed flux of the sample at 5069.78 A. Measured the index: 22.5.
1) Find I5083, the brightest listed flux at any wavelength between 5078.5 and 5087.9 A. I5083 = 22.9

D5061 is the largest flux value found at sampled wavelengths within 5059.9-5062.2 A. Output 24.4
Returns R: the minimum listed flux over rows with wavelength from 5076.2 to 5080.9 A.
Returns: 20.1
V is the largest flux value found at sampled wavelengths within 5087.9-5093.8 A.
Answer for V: 25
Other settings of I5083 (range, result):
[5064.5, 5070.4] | 23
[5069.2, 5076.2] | 22.5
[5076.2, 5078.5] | 23.8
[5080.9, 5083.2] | 22.6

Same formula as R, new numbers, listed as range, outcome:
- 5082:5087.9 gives 21.3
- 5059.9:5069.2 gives 20.8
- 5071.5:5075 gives 20.4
